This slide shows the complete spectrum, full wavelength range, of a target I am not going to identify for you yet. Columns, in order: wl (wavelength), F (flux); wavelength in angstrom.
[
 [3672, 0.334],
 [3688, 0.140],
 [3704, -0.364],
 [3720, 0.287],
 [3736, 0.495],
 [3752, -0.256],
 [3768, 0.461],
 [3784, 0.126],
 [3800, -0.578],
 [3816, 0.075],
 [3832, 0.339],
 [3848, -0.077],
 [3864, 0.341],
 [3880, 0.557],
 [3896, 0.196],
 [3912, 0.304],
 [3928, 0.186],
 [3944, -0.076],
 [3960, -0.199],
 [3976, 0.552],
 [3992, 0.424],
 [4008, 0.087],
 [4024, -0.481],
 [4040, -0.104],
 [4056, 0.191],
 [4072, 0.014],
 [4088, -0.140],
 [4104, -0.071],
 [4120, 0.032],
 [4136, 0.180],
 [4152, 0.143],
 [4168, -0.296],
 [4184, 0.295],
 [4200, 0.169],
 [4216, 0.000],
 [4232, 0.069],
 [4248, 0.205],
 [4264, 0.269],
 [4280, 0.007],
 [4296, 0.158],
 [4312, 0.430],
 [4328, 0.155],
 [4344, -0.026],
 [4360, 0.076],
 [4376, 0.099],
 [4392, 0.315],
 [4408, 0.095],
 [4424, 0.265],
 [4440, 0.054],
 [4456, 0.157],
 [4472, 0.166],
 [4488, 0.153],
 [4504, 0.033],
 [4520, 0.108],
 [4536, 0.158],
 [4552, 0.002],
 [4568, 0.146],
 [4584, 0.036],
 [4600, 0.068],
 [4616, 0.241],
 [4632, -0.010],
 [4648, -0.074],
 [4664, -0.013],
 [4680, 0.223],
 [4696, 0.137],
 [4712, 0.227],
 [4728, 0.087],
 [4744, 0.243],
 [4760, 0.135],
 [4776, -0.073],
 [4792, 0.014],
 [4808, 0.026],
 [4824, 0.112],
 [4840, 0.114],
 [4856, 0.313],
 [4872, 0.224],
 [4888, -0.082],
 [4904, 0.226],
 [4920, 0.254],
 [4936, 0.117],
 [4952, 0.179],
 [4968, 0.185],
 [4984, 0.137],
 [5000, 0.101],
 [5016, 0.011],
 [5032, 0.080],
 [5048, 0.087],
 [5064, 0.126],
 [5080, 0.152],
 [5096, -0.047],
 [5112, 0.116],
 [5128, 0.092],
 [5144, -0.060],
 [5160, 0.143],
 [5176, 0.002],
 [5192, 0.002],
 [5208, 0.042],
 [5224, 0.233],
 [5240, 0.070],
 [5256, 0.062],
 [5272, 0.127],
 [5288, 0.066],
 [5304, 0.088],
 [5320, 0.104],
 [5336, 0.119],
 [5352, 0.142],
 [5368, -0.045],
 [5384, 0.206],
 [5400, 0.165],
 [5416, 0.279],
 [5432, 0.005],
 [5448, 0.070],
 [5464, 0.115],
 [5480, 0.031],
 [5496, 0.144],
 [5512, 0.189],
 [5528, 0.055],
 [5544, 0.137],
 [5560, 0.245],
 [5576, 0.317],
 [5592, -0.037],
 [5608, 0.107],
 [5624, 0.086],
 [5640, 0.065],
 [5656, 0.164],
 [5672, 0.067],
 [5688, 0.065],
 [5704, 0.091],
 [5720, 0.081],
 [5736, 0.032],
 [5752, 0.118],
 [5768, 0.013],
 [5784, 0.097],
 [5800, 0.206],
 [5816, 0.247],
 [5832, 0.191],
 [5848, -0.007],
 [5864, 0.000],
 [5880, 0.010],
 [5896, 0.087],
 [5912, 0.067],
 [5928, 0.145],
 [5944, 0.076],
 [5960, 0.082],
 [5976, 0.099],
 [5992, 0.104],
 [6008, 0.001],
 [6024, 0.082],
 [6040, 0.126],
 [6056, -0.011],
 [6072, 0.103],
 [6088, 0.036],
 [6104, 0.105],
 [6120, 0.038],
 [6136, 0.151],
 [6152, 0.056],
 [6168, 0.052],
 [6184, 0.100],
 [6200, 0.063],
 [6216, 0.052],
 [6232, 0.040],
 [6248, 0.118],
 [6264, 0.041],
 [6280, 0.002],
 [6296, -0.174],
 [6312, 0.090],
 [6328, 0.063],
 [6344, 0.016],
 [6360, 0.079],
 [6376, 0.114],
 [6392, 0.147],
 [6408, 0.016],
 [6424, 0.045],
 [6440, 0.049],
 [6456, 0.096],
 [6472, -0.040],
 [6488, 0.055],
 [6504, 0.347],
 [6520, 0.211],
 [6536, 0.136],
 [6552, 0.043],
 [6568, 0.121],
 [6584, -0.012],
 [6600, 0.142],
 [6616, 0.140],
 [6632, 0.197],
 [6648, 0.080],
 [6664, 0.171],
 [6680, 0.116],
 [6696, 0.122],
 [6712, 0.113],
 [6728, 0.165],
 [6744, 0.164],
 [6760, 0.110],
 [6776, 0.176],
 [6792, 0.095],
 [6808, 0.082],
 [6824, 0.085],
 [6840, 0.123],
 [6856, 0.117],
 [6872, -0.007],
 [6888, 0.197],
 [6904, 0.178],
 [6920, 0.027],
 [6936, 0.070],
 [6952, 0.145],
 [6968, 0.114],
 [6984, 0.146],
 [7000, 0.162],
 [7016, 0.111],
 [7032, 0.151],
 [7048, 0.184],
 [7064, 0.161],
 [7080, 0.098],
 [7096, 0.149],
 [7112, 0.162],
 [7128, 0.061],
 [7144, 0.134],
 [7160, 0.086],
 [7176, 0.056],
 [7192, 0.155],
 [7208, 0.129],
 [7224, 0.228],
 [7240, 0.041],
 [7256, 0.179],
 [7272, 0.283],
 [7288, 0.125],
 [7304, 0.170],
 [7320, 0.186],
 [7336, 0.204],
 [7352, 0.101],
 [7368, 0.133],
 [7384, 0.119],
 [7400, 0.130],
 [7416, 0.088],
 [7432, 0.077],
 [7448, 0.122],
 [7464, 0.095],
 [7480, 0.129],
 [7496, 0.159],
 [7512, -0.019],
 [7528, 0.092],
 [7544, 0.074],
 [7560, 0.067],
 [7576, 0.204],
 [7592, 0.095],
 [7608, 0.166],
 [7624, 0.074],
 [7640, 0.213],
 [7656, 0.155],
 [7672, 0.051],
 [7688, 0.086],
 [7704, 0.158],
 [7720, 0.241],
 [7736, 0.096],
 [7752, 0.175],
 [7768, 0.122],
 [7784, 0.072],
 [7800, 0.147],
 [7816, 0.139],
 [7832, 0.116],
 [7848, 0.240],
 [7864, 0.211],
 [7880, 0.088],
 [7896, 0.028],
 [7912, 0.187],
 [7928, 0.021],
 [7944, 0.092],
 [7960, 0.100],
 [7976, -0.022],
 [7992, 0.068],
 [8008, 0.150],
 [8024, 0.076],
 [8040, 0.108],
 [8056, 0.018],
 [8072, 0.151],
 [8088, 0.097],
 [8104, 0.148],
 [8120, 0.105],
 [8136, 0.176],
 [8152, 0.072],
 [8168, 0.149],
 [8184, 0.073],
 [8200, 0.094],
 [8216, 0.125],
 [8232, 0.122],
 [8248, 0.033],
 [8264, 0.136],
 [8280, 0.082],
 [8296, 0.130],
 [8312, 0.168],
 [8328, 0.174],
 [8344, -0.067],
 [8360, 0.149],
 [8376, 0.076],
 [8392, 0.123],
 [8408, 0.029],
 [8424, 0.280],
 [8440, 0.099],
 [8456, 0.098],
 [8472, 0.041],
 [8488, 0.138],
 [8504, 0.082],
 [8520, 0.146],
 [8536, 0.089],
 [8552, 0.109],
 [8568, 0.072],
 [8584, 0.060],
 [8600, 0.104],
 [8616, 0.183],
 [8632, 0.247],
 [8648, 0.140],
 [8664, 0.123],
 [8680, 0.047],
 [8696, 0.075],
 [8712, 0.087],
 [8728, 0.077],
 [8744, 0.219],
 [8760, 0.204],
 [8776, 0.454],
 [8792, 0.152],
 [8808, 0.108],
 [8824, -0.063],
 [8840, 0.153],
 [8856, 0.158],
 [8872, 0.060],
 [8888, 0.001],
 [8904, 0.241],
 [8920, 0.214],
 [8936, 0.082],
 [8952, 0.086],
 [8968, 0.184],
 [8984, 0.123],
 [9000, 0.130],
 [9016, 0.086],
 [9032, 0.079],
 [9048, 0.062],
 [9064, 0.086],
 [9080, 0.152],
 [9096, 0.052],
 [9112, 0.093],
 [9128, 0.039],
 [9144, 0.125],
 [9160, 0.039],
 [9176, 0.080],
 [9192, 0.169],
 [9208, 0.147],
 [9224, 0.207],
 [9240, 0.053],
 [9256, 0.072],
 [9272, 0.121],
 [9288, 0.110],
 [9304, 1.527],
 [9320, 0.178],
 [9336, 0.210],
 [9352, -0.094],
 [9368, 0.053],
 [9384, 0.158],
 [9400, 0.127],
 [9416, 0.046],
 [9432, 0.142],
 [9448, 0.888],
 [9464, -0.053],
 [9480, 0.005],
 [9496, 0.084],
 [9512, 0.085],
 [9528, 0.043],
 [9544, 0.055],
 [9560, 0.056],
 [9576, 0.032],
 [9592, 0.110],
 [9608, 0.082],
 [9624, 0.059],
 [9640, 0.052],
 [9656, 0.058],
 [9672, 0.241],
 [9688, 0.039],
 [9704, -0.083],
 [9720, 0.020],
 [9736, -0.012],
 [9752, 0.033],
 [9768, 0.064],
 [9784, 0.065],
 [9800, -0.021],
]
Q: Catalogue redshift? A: 0.746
